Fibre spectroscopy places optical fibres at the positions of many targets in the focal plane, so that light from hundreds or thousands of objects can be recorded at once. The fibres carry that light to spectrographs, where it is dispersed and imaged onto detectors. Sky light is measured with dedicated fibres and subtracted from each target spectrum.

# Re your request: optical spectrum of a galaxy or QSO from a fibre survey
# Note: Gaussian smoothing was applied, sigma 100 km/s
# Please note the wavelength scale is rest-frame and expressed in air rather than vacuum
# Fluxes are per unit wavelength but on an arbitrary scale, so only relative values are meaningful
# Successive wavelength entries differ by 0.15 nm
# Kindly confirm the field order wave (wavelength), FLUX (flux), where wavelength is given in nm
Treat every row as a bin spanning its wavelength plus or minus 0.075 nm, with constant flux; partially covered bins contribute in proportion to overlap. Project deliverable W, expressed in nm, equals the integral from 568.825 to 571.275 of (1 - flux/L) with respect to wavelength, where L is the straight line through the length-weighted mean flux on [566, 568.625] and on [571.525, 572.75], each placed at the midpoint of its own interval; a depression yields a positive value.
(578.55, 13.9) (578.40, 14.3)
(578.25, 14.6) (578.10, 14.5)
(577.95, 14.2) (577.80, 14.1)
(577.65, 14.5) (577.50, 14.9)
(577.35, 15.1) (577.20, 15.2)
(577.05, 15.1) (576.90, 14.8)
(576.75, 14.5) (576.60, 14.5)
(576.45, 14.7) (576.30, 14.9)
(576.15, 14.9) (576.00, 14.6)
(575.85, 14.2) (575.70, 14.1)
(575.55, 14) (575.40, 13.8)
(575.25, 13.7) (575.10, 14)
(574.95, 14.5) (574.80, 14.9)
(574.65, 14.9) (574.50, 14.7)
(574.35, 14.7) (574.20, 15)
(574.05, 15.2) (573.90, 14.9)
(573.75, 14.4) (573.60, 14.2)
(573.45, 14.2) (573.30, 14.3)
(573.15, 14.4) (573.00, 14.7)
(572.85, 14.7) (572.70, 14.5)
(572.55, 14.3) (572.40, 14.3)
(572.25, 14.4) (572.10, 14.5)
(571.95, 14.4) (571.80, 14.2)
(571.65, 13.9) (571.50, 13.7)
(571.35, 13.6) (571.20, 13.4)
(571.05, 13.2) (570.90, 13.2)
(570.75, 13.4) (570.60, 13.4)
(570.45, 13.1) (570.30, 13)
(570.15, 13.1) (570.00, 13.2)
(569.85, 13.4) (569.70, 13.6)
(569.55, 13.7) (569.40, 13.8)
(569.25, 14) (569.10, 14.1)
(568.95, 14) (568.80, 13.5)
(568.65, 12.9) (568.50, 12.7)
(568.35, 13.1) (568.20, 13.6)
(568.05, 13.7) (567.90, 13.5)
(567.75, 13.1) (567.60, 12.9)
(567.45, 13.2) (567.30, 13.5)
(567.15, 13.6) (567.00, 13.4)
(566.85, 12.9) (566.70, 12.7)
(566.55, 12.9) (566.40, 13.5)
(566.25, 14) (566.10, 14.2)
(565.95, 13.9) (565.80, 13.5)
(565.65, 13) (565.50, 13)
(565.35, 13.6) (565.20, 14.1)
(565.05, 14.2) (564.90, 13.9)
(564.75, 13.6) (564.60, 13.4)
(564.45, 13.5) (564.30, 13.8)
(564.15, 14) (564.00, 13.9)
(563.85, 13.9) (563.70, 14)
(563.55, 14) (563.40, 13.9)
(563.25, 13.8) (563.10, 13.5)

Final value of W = 0.07 nm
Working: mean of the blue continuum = 13.3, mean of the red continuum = 14.3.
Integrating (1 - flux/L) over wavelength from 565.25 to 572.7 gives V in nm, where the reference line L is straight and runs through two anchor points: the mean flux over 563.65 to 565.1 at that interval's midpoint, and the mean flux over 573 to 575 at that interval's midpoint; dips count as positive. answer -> 0.35 nm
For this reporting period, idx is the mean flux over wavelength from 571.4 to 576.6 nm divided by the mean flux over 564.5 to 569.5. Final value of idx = 1.07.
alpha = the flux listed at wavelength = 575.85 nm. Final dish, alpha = 14.2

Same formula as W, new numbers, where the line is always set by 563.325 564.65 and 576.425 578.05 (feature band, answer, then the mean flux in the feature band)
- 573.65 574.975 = -0.03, 14.8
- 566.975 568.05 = 0.06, 13.3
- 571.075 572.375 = 0.03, 14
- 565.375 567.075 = 0.07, 13.4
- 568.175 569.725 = 0.07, 13.5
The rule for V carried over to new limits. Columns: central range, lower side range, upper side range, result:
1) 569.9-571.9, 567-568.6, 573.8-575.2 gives 0.08 nm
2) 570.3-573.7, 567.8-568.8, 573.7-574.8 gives 0.06 nm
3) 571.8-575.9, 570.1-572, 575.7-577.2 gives -0.10 nm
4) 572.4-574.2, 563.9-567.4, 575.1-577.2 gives -0.04 nm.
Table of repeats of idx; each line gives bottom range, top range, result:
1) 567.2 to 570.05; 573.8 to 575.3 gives 1.09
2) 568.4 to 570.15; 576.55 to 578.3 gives 1.09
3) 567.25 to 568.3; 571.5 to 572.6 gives 1.07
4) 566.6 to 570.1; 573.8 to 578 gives 1.09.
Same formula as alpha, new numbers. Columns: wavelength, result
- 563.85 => 13.9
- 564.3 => 13.8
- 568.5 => 12.7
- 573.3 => 14.3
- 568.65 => 12.9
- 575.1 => 14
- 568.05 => 13.7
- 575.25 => 13.7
